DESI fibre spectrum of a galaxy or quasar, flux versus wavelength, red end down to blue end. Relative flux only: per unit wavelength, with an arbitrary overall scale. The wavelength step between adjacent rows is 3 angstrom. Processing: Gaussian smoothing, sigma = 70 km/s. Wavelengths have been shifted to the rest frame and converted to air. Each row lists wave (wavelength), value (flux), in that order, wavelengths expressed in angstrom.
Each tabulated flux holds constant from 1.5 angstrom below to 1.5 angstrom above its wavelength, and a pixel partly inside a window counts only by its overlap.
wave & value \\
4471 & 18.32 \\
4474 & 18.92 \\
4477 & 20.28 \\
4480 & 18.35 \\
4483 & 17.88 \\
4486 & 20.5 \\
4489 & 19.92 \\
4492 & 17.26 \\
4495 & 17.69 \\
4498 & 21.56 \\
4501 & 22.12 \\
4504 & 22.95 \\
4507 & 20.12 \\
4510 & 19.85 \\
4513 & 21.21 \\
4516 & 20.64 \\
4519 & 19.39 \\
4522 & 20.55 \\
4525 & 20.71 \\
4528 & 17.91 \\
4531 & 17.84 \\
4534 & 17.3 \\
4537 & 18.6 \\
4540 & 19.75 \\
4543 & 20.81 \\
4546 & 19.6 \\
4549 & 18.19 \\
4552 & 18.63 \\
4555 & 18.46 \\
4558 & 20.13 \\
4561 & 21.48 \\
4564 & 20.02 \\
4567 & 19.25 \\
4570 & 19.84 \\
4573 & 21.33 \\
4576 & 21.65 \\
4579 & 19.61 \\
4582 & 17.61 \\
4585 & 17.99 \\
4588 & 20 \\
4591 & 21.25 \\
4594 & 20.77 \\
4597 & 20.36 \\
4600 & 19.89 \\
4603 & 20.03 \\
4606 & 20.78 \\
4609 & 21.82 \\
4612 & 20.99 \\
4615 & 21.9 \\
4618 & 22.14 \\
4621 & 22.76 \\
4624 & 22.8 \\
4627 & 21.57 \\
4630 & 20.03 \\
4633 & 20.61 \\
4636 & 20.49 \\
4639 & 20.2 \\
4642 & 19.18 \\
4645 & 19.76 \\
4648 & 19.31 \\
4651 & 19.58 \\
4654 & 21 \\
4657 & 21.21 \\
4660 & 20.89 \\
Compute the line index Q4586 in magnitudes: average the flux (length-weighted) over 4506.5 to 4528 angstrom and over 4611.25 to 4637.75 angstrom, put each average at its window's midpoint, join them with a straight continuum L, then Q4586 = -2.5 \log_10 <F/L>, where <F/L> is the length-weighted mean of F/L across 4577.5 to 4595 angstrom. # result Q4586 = 0.081 mag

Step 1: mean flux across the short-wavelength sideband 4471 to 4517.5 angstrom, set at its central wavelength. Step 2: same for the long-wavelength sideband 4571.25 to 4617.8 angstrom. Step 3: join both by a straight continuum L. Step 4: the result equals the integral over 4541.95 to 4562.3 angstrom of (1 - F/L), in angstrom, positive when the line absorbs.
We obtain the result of 0.6 angstrom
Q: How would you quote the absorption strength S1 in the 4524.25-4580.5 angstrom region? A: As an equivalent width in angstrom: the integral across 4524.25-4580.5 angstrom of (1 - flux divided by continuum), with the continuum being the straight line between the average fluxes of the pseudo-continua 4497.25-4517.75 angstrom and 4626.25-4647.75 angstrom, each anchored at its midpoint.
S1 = 3.5 angstrom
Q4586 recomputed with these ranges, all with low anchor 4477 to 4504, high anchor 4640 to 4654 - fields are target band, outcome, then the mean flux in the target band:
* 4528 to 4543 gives 0.06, 18.6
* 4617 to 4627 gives -0.14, 22.4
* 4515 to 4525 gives -0.03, 20.2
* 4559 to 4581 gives -0.04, 20.4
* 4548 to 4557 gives 0.06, 18.5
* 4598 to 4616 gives -0.06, 20.9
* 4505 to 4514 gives -0.05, 20.5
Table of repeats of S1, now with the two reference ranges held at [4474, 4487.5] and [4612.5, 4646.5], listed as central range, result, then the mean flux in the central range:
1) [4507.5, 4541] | 0.5 angstrom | 19.4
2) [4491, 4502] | -0.1 angstrom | 19.7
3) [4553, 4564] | 0.1 angstrom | 20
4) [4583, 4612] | 0.5 angstrom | 20.3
